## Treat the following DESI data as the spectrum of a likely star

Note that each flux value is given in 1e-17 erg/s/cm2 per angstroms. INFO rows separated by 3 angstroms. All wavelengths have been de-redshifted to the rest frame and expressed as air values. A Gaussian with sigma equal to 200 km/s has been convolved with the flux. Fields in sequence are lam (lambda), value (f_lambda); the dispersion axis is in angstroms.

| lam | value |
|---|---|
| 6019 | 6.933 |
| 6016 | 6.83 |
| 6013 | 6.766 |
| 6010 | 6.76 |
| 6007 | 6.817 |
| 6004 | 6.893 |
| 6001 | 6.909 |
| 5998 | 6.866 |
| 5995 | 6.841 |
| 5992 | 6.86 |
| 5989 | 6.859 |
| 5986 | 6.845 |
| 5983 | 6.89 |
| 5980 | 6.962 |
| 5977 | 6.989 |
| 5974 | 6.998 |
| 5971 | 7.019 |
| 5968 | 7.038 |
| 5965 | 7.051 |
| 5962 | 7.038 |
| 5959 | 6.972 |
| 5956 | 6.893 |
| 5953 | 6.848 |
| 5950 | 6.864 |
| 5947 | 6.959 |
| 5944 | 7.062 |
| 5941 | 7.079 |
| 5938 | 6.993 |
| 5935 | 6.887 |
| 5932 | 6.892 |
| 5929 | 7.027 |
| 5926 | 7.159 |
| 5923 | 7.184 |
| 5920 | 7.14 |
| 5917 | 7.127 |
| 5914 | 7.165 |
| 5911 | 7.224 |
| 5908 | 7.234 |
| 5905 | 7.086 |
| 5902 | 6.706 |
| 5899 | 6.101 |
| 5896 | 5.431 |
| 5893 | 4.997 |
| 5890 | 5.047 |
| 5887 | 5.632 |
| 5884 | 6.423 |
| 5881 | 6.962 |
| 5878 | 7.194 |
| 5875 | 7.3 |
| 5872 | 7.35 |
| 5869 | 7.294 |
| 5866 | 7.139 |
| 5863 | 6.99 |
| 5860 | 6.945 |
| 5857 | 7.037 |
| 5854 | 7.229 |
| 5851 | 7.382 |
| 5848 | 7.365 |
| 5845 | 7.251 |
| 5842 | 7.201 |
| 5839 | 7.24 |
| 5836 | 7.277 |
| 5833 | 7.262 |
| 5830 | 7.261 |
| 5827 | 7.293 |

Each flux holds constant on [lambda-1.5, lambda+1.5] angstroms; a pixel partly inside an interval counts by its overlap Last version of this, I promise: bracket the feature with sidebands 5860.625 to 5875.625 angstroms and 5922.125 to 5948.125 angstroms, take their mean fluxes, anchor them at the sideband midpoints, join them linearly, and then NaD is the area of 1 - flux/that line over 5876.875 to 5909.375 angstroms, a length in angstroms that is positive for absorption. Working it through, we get 4.05 angstroms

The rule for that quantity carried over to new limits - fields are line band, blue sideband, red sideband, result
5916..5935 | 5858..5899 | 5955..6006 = -1.0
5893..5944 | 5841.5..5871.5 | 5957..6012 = 1.5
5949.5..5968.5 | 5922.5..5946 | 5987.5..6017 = 0.0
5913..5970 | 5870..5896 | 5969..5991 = -2.8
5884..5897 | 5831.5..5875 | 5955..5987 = 3.2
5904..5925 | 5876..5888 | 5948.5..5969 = -1.3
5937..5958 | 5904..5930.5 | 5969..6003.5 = 0.3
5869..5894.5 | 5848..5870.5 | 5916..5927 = 2.6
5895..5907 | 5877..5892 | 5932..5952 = 0.0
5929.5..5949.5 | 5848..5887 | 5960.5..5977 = 0.2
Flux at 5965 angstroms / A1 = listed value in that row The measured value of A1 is 7.051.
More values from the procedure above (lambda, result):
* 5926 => 7.159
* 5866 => 7.139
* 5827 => 7.293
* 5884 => 6.423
